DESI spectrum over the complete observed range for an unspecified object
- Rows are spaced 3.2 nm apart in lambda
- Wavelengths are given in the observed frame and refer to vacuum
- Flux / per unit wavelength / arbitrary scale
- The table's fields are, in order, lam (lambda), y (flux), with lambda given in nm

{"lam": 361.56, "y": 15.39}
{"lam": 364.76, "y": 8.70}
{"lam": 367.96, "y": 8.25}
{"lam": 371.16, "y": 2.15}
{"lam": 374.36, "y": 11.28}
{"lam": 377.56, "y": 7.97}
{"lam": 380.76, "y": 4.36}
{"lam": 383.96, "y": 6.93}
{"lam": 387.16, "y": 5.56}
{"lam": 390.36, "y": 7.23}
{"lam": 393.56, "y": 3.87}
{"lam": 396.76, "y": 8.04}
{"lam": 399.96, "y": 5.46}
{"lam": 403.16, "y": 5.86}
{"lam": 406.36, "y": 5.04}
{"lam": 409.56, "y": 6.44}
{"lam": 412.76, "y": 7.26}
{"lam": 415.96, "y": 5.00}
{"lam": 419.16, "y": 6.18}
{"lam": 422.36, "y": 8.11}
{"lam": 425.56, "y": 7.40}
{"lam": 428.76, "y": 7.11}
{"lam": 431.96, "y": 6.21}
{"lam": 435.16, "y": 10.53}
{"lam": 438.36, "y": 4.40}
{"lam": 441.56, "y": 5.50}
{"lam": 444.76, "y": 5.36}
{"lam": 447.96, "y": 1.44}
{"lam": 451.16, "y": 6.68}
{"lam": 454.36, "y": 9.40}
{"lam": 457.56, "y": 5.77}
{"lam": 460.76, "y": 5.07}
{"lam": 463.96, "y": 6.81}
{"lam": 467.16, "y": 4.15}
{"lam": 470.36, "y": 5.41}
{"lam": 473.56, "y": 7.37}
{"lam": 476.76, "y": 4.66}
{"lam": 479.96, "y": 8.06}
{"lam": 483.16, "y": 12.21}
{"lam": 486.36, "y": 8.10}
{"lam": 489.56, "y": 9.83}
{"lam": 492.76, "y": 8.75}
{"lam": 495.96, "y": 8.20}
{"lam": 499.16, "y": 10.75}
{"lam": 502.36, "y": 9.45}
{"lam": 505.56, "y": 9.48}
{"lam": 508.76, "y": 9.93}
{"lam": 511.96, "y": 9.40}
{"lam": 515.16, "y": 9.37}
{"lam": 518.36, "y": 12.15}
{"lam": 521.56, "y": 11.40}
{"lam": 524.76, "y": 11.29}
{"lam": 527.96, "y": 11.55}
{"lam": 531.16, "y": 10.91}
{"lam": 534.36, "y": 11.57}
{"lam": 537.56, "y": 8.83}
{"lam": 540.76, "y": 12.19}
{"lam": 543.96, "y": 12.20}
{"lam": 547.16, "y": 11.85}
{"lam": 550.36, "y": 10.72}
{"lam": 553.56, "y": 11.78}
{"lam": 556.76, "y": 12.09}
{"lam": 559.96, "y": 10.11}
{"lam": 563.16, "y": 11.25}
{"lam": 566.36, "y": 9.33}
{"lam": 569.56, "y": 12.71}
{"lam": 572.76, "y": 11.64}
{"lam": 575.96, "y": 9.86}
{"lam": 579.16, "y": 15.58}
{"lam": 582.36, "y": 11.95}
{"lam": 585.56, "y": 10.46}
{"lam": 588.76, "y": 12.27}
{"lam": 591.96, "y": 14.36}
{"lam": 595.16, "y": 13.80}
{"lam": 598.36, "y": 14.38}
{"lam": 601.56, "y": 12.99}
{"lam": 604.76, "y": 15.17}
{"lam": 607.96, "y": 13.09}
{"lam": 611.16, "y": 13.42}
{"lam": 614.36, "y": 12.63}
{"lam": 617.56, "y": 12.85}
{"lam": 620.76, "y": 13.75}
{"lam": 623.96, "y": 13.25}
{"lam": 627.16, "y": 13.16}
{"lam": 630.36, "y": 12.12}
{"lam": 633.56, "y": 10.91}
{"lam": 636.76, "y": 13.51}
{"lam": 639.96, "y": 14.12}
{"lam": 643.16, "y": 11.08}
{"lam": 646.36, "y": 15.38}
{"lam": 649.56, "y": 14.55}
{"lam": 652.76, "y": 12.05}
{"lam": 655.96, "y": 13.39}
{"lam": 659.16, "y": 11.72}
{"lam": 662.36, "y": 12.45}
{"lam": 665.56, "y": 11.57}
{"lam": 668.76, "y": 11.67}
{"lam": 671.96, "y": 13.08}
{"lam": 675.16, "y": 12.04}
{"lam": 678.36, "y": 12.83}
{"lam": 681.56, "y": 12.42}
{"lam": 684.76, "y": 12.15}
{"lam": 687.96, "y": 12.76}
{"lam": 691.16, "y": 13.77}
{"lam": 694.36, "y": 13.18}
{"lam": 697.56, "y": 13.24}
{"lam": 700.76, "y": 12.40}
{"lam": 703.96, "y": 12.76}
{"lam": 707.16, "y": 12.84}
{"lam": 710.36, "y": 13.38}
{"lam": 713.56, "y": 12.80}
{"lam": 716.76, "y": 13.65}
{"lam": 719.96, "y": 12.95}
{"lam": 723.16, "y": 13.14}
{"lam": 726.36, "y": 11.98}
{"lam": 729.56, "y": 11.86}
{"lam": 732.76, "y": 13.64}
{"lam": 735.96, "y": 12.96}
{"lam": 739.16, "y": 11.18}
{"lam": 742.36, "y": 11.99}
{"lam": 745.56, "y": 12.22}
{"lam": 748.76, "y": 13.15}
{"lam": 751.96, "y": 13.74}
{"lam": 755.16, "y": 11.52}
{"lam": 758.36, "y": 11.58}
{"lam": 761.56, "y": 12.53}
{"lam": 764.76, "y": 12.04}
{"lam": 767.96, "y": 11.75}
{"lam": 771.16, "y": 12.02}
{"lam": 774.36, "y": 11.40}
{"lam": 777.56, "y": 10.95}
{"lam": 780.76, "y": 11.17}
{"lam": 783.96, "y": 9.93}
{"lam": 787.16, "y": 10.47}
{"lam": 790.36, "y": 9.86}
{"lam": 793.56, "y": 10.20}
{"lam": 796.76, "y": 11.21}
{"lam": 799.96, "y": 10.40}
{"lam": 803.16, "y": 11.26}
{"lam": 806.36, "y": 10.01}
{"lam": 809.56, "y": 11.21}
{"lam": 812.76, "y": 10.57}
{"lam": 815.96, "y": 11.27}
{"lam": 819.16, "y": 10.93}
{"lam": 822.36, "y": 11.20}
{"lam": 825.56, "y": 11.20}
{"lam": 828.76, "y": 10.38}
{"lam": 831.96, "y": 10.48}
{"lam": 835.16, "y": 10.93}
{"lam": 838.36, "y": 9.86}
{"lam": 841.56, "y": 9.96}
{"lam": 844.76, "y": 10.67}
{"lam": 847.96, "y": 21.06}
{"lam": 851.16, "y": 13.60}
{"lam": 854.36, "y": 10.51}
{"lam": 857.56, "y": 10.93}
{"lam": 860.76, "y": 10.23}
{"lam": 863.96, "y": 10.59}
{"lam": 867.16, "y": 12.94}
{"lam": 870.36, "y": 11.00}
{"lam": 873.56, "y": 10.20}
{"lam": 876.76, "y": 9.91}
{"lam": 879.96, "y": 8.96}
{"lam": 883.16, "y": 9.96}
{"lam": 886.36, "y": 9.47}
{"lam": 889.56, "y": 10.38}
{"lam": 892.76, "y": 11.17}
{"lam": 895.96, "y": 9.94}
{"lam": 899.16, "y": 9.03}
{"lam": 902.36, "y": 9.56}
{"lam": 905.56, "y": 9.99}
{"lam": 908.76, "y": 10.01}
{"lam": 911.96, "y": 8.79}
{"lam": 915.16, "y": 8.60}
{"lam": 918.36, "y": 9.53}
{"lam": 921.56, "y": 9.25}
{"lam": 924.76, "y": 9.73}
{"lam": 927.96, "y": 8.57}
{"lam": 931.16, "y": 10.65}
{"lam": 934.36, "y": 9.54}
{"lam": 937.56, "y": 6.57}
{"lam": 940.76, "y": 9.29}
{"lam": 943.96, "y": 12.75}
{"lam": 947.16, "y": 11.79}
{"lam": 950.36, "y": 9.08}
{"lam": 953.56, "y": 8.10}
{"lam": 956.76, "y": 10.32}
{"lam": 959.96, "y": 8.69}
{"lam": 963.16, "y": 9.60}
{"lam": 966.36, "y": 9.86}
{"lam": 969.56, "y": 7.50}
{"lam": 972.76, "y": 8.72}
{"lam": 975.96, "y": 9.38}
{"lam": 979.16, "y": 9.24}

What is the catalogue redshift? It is 0.29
